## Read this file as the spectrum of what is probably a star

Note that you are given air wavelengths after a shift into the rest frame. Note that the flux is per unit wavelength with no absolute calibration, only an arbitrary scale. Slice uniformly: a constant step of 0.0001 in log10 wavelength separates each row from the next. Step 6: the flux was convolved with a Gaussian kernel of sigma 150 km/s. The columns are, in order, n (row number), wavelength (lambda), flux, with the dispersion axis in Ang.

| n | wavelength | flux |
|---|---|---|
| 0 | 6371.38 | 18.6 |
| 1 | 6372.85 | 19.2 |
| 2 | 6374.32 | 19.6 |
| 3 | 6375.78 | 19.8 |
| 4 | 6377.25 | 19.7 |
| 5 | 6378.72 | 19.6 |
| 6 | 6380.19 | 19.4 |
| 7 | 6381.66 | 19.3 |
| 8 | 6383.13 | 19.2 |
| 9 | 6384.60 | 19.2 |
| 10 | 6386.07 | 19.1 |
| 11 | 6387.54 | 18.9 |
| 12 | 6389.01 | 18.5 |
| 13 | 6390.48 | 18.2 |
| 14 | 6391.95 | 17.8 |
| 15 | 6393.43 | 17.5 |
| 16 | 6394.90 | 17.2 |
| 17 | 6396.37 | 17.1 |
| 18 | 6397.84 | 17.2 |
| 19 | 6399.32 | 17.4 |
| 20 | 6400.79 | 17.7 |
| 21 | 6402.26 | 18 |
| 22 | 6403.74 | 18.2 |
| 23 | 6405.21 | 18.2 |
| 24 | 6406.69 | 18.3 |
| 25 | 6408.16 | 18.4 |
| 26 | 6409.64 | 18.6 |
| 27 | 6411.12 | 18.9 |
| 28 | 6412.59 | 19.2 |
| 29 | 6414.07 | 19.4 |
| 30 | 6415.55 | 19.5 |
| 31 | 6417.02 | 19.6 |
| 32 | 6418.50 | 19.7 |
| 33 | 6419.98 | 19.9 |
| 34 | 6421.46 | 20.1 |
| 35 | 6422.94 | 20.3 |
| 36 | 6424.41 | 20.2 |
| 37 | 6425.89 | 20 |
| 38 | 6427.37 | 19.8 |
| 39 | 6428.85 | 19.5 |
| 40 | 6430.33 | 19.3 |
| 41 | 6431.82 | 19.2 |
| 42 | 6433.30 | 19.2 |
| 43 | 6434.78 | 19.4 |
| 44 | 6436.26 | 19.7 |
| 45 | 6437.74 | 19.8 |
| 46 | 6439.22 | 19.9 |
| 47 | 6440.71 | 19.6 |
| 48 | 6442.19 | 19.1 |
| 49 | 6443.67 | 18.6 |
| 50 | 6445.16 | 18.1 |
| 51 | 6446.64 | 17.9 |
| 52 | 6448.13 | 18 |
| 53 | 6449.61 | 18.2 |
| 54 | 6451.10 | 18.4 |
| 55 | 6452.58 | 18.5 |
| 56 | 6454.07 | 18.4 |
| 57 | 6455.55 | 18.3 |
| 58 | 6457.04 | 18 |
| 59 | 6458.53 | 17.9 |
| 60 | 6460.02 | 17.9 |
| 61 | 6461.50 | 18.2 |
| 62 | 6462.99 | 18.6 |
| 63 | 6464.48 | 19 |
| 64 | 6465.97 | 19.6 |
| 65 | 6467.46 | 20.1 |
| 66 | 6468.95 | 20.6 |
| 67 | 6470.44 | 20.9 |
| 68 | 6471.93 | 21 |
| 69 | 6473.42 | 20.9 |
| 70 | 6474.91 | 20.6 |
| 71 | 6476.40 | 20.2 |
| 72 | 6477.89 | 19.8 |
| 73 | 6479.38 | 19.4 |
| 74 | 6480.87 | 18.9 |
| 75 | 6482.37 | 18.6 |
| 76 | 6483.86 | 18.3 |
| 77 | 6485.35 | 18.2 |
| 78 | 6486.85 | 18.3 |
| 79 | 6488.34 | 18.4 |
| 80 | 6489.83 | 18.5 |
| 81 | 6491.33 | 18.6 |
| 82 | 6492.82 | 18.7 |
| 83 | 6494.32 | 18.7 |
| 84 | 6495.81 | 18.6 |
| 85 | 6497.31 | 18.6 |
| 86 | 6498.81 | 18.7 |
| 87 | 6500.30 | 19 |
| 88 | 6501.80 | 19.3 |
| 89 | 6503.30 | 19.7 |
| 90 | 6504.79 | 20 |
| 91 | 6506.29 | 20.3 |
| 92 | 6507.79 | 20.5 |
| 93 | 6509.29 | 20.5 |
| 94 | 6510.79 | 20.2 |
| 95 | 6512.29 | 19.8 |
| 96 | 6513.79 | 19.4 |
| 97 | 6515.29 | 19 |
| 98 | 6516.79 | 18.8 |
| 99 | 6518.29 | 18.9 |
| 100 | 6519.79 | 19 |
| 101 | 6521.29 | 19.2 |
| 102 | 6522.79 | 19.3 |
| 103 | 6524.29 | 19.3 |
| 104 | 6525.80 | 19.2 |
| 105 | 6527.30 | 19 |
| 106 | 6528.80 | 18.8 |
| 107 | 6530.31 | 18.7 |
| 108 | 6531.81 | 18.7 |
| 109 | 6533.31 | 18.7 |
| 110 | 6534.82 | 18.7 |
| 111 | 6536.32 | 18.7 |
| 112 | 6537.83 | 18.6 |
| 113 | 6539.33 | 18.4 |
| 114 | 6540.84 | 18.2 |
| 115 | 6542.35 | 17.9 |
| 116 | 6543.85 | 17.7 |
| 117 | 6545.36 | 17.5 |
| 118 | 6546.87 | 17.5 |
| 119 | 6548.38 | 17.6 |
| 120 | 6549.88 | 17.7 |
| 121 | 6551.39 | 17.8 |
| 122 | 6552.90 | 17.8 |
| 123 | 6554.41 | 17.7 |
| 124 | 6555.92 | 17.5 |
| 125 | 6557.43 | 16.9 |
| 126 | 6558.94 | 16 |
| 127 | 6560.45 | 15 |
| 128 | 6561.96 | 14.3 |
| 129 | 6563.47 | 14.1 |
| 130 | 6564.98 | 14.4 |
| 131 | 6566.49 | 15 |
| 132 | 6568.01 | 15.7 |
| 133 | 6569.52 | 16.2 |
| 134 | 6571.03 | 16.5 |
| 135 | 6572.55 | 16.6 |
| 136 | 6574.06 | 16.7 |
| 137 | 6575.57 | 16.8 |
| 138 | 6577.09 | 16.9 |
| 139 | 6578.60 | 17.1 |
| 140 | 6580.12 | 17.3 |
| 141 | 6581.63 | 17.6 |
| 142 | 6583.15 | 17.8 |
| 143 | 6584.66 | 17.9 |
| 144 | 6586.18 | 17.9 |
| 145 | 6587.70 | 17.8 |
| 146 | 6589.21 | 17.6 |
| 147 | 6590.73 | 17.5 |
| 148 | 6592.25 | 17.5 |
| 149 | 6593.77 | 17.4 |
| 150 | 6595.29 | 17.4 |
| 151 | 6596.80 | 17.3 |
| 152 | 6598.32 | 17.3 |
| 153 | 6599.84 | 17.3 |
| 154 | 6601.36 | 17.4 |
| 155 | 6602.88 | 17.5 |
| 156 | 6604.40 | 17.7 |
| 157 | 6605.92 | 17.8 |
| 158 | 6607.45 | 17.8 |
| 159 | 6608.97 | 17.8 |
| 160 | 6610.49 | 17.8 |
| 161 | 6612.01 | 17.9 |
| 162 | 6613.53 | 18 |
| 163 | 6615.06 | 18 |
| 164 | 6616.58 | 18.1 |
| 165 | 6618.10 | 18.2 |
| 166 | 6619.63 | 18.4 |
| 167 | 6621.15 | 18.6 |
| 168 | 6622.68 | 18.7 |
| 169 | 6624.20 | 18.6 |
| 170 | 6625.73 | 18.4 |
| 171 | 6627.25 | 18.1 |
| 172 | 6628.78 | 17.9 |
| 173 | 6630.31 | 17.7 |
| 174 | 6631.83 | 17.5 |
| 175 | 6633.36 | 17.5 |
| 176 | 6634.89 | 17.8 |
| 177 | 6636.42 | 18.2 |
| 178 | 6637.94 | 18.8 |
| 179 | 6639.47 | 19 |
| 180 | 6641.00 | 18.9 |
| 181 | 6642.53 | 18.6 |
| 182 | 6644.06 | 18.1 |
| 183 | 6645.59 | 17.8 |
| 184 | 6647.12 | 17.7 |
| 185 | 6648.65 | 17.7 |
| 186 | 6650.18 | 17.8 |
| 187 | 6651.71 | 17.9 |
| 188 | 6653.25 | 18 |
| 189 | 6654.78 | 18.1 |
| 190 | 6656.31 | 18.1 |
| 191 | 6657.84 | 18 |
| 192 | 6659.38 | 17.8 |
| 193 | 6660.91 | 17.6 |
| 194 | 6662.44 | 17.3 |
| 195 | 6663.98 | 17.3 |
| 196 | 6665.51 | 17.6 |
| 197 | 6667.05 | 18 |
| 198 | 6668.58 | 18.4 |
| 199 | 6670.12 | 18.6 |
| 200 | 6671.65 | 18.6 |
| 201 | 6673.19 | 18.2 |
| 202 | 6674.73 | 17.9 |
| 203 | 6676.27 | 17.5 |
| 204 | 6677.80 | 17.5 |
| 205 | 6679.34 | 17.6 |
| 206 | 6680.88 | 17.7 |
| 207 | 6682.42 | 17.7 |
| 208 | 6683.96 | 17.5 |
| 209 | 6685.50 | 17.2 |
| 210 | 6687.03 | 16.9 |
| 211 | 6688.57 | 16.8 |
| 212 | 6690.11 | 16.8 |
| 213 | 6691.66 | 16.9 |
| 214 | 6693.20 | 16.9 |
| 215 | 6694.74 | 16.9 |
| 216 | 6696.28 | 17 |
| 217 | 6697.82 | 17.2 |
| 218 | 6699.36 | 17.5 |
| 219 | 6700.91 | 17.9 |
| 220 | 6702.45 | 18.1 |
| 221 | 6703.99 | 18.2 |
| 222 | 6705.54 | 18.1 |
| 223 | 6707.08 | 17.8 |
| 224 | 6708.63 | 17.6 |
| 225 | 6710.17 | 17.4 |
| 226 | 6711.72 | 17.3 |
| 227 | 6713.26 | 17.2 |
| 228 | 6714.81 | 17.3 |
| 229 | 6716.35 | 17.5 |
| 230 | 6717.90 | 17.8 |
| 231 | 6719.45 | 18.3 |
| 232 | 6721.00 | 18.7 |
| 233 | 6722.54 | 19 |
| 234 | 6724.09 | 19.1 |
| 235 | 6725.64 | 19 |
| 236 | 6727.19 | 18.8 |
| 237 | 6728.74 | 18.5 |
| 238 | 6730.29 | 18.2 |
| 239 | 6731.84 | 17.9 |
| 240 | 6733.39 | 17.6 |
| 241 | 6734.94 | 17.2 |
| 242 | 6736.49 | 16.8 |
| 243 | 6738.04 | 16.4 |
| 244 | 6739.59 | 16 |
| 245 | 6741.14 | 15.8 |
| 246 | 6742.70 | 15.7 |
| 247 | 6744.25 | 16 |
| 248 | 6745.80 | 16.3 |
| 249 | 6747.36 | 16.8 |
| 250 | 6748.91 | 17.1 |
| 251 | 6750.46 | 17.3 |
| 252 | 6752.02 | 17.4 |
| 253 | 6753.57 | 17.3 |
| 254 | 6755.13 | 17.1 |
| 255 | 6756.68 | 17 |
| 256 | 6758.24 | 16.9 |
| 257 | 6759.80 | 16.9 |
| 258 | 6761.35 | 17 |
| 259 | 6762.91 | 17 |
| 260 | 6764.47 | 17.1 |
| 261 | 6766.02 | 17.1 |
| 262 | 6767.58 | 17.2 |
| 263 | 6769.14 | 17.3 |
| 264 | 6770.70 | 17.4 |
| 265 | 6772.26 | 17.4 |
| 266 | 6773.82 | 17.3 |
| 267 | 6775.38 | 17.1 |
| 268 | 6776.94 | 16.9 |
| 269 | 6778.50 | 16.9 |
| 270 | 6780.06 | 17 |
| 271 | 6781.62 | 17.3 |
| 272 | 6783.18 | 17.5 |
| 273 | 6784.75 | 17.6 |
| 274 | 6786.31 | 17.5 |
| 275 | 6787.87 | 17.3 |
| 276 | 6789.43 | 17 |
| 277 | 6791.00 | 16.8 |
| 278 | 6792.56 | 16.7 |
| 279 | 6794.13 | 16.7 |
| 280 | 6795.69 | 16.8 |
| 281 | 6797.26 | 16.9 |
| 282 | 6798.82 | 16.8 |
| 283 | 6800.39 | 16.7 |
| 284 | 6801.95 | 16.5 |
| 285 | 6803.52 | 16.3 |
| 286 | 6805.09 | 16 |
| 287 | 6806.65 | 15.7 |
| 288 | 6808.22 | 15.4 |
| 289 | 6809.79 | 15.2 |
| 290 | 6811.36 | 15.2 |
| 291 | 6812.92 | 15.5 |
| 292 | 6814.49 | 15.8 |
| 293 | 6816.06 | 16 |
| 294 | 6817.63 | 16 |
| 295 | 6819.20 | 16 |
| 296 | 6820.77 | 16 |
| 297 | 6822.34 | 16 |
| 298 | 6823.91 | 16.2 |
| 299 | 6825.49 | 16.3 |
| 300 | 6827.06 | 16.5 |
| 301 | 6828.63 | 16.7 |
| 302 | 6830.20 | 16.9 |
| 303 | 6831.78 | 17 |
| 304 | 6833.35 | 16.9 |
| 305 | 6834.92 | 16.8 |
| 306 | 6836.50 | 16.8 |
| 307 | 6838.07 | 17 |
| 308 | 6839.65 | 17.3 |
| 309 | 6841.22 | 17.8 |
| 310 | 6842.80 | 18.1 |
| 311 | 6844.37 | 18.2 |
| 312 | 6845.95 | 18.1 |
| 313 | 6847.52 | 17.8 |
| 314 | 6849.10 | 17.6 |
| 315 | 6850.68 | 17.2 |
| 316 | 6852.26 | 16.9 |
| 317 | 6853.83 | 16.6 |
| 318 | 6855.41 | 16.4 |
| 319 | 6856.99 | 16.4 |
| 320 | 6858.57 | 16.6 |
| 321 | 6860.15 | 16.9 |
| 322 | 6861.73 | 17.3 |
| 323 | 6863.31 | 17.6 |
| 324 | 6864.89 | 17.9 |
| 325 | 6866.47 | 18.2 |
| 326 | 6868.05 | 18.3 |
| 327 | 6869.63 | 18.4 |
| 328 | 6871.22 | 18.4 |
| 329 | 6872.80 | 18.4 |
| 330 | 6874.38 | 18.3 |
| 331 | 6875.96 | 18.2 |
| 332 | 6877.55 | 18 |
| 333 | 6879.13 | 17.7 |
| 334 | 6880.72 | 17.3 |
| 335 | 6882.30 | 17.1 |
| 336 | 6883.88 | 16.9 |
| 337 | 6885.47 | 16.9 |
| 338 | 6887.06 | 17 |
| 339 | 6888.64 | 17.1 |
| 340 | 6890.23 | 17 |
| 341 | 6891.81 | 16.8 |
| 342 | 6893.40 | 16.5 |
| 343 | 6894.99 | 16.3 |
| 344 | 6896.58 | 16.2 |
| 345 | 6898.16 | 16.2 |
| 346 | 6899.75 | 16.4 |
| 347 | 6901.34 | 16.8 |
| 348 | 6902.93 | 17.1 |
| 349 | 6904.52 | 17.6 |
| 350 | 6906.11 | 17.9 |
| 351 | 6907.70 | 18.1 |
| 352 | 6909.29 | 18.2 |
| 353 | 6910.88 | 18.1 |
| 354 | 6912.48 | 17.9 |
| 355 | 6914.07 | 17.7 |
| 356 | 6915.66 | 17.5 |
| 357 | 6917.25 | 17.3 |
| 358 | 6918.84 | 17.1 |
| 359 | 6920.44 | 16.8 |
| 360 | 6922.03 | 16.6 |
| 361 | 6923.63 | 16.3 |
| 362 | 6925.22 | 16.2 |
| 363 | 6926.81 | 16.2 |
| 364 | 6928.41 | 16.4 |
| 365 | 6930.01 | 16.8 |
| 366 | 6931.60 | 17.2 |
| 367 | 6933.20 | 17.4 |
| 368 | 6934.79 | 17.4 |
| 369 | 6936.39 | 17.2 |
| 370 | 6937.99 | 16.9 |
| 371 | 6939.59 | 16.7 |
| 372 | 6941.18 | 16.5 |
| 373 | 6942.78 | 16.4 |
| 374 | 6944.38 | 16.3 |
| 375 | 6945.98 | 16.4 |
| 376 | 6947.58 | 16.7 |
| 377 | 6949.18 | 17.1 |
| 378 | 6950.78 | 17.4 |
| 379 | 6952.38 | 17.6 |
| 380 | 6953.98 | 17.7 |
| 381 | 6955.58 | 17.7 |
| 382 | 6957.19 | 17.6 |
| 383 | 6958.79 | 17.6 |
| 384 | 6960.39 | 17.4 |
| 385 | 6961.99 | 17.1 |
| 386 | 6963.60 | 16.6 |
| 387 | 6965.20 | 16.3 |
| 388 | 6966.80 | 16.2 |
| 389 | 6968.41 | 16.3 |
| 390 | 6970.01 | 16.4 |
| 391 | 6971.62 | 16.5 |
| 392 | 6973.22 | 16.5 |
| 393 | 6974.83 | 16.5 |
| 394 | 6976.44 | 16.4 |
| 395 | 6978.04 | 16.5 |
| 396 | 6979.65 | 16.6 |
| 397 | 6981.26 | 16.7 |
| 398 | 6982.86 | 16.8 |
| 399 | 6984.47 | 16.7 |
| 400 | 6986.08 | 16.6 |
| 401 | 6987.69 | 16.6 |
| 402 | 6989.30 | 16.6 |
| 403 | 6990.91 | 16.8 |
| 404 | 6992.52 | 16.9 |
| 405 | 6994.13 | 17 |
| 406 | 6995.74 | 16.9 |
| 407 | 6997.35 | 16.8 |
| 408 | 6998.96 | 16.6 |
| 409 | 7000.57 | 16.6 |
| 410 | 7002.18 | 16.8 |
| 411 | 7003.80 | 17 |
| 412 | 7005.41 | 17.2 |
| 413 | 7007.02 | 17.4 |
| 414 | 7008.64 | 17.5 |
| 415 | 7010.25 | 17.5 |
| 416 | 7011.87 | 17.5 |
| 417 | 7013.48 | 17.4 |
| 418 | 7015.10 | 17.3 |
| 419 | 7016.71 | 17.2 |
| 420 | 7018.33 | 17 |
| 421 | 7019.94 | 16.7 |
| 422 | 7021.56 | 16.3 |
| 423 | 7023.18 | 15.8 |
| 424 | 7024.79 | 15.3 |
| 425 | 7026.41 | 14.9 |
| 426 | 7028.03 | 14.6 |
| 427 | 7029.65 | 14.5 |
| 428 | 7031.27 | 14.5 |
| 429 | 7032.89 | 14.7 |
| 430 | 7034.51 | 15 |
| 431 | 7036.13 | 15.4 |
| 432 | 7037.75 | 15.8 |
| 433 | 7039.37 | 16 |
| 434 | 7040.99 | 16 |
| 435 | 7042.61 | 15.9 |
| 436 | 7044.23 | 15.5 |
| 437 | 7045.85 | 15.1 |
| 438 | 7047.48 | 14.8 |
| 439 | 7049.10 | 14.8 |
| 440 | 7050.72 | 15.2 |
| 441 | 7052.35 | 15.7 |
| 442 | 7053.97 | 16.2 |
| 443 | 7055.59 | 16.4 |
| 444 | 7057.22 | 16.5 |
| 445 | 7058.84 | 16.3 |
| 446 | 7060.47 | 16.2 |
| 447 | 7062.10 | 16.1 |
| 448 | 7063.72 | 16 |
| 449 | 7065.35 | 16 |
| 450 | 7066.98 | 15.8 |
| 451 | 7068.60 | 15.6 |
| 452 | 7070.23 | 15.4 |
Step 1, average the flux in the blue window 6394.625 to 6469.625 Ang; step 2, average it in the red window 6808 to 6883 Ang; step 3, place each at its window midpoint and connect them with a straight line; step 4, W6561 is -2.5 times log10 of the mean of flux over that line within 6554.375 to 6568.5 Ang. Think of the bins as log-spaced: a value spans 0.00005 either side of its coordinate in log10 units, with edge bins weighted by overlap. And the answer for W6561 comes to 0.18 mag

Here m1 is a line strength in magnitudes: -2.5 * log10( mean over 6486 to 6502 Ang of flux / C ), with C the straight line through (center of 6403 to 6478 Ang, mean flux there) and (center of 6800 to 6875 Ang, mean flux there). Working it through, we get 0.02 mag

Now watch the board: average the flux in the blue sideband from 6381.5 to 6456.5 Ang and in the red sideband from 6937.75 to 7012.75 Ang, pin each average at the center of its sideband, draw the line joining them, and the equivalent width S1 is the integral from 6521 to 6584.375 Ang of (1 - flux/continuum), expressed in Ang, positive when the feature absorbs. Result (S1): 3.3 Ang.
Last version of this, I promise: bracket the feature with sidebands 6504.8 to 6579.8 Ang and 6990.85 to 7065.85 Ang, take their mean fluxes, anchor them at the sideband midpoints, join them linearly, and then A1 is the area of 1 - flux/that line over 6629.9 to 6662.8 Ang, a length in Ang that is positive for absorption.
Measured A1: -1.0 Ang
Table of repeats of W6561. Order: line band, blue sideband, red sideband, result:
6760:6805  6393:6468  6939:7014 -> 0.03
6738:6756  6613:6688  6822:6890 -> 0.07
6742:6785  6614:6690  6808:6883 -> 0.02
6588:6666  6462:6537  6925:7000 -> 0.04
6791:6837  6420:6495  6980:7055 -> 0.06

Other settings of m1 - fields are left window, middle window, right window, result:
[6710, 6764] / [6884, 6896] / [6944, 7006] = 0.015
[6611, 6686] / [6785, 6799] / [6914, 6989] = 0.029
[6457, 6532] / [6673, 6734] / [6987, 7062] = 0.019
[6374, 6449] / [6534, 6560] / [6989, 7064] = 0.035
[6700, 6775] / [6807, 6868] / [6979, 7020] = 0.029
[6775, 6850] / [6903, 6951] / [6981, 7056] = -0.041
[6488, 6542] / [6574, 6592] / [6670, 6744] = 0.066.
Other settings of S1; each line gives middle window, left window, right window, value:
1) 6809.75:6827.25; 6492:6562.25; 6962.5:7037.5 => 1.4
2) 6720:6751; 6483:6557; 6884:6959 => 0.7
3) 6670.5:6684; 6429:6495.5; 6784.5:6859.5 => -0.2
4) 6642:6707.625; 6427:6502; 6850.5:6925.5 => 1.7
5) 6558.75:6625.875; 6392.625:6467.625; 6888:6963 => 3.8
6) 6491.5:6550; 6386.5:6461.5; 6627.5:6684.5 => -1.6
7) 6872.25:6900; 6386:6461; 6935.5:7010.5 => 0.0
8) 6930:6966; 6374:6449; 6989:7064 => -1.1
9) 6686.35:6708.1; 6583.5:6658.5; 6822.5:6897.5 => 0.4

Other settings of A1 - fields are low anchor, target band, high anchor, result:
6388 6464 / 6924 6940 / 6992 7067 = -0.3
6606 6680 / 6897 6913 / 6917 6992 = -0.4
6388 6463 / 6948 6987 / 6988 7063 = -1.0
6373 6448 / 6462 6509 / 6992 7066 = -1.9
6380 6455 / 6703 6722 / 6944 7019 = 0.0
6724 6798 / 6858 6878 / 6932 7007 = -1.1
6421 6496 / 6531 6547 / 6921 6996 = 0.4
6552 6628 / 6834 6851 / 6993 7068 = -0.9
